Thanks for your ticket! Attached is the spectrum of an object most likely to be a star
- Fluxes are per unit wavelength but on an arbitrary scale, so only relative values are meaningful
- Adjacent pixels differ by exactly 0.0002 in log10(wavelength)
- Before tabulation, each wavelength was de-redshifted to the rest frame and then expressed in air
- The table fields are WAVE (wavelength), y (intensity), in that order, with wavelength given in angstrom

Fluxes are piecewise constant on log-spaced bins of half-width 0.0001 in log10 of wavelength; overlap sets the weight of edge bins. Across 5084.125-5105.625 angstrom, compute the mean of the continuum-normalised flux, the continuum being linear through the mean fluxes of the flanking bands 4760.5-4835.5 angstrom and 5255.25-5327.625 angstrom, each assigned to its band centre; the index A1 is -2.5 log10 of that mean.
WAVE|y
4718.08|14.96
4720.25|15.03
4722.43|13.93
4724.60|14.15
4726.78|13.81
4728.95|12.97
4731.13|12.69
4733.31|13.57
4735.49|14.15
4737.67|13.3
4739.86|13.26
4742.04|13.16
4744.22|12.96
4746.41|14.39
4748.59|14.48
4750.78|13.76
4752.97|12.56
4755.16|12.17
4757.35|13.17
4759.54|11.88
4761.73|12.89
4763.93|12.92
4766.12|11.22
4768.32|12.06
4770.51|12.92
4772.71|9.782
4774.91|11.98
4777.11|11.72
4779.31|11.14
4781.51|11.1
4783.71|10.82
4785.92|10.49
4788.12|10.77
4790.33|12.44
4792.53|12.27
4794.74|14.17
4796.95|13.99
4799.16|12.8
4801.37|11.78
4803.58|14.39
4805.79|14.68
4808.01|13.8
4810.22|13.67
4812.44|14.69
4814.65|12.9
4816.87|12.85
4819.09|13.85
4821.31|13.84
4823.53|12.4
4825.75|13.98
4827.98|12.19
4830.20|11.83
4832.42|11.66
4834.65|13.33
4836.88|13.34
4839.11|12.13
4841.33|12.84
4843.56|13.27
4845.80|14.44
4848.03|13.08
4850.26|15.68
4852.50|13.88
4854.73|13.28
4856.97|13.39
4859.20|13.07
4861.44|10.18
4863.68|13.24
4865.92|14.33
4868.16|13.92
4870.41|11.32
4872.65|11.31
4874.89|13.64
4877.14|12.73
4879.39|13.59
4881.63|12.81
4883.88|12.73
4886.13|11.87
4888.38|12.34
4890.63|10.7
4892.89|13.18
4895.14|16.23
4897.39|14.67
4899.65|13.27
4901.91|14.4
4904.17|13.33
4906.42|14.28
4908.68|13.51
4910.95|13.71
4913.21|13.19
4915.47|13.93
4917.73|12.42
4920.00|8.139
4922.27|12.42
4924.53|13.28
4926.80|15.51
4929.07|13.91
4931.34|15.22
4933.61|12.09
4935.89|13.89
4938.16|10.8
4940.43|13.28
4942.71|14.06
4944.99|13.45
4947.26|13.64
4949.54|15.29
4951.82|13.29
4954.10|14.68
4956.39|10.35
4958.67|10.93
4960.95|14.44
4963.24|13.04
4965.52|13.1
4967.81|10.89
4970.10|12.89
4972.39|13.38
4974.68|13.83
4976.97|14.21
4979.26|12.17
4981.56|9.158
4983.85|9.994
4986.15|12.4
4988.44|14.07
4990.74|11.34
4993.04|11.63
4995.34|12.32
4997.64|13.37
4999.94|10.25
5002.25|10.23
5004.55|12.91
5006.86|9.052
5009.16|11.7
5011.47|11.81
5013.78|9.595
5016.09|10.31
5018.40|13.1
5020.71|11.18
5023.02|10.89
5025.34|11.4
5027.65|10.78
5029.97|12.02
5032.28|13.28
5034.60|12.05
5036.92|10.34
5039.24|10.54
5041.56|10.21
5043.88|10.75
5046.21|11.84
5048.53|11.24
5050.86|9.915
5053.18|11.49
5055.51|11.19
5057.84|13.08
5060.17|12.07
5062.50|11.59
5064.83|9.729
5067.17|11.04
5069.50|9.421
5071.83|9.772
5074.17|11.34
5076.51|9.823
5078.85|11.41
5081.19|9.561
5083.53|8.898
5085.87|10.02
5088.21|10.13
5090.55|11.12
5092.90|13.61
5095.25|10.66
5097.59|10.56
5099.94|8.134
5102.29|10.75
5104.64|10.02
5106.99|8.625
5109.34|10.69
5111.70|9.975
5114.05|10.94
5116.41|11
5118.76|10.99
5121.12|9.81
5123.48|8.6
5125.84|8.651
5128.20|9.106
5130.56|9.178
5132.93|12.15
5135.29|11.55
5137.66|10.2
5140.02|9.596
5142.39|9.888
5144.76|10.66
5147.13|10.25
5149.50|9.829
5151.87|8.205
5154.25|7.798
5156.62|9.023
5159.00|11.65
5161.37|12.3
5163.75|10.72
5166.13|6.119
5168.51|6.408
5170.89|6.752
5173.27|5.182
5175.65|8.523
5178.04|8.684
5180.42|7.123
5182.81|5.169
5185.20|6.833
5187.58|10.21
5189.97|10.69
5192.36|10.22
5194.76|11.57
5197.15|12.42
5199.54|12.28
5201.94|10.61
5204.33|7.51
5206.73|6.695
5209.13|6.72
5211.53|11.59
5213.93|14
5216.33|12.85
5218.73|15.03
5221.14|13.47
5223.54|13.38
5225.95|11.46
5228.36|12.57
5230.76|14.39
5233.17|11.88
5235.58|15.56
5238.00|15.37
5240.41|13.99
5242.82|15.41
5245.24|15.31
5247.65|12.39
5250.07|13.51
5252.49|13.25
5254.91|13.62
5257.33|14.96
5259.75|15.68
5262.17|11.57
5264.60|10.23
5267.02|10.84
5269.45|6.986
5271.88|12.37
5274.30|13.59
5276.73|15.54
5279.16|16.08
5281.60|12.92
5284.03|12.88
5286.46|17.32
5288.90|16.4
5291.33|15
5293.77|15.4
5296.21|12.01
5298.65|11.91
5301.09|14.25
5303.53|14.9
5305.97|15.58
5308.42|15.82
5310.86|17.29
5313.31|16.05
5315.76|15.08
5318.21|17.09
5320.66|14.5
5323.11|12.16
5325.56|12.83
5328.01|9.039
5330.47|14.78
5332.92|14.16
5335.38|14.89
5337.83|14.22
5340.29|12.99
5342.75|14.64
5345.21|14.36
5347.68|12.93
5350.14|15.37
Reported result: 0.26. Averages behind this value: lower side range 12.6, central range 10.5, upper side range 14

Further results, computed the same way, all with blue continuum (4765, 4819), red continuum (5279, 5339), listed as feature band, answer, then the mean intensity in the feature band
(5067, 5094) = 0.281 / 10.5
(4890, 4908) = -0.078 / 13.8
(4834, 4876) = -0.036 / 13.1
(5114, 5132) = 0.374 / 9.74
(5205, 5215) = 0.420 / 9.57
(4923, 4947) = -0.042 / 13.5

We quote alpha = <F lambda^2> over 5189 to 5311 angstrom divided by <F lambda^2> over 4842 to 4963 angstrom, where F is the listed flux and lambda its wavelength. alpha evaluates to 1.14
